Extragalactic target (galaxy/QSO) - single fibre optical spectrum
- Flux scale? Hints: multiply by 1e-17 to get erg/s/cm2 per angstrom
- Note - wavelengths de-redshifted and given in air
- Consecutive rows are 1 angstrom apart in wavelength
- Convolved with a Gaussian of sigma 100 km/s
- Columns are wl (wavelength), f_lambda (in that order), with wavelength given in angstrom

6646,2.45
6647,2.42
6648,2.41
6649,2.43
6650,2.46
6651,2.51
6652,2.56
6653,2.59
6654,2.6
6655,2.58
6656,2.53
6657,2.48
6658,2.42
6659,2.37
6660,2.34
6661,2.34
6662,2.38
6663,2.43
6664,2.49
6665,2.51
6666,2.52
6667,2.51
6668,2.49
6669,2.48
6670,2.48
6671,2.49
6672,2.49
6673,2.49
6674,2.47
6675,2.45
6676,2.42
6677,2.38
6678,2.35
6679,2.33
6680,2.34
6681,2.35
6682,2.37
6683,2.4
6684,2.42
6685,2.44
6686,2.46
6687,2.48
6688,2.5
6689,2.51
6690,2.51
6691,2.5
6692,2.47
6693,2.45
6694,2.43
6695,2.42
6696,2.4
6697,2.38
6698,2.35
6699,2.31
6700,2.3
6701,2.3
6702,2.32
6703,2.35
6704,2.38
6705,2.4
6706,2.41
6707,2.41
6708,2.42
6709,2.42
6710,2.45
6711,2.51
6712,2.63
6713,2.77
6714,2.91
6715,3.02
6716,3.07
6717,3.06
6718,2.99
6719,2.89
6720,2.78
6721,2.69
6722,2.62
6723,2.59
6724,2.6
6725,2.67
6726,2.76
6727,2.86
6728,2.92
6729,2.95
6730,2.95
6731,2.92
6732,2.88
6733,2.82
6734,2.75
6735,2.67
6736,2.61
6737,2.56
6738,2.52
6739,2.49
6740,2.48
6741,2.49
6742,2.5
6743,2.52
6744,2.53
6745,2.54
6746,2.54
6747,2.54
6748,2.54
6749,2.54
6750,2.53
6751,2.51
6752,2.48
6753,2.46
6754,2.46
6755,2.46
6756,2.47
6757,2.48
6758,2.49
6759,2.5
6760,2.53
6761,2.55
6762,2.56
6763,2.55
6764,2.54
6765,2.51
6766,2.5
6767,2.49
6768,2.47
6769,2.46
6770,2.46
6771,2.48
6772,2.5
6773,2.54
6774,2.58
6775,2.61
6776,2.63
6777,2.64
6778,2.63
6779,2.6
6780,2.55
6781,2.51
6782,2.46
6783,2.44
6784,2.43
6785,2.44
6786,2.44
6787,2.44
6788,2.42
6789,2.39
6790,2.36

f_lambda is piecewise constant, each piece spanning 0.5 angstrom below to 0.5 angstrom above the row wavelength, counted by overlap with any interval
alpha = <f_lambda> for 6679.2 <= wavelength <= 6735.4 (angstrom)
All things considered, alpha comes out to 2.59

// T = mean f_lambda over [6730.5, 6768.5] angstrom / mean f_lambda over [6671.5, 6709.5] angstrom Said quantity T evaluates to 1.06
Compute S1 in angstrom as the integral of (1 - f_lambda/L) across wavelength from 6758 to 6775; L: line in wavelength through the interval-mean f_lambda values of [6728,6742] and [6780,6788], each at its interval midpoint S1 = 0.2 angstrom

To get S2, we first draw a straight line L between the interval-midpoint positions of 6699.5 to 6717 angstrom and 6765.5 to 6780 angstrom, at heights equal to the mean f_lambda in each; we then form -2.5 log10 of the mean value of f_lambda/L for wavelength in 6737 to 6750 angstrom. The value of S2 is 0.01 mag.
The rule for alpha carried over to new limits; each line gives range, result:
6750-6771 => 2.5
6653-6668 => 2.47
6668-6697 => 2.44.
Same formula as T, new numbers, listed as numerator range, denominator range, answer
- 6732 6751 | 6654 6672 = 1.04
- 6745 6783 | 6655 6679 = 1.03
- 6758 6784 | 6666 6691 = 1.03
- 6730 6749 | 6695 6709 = 1.10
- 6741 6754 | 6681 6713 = 1.04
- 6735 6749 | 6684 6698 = 1.03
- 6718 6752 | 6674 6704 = 1.11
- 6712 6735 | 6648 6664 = 1.15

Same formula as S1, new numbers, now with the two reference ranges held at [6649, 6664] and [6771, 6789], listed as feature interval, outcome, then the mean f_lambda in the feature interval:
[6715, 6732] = -2.3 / 2.84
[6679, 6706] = 0.9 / 2.4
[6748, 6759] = 0.1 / 2.49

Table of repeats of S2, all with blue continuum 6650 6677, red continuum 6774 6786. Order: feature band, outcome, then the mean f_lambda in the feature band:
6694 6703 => 0.064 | 2.35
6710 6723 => -0.123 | 2.8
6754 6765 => 0.007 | 2.51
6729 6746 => -0.055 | 2.65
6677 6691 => 0.029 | 2.42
